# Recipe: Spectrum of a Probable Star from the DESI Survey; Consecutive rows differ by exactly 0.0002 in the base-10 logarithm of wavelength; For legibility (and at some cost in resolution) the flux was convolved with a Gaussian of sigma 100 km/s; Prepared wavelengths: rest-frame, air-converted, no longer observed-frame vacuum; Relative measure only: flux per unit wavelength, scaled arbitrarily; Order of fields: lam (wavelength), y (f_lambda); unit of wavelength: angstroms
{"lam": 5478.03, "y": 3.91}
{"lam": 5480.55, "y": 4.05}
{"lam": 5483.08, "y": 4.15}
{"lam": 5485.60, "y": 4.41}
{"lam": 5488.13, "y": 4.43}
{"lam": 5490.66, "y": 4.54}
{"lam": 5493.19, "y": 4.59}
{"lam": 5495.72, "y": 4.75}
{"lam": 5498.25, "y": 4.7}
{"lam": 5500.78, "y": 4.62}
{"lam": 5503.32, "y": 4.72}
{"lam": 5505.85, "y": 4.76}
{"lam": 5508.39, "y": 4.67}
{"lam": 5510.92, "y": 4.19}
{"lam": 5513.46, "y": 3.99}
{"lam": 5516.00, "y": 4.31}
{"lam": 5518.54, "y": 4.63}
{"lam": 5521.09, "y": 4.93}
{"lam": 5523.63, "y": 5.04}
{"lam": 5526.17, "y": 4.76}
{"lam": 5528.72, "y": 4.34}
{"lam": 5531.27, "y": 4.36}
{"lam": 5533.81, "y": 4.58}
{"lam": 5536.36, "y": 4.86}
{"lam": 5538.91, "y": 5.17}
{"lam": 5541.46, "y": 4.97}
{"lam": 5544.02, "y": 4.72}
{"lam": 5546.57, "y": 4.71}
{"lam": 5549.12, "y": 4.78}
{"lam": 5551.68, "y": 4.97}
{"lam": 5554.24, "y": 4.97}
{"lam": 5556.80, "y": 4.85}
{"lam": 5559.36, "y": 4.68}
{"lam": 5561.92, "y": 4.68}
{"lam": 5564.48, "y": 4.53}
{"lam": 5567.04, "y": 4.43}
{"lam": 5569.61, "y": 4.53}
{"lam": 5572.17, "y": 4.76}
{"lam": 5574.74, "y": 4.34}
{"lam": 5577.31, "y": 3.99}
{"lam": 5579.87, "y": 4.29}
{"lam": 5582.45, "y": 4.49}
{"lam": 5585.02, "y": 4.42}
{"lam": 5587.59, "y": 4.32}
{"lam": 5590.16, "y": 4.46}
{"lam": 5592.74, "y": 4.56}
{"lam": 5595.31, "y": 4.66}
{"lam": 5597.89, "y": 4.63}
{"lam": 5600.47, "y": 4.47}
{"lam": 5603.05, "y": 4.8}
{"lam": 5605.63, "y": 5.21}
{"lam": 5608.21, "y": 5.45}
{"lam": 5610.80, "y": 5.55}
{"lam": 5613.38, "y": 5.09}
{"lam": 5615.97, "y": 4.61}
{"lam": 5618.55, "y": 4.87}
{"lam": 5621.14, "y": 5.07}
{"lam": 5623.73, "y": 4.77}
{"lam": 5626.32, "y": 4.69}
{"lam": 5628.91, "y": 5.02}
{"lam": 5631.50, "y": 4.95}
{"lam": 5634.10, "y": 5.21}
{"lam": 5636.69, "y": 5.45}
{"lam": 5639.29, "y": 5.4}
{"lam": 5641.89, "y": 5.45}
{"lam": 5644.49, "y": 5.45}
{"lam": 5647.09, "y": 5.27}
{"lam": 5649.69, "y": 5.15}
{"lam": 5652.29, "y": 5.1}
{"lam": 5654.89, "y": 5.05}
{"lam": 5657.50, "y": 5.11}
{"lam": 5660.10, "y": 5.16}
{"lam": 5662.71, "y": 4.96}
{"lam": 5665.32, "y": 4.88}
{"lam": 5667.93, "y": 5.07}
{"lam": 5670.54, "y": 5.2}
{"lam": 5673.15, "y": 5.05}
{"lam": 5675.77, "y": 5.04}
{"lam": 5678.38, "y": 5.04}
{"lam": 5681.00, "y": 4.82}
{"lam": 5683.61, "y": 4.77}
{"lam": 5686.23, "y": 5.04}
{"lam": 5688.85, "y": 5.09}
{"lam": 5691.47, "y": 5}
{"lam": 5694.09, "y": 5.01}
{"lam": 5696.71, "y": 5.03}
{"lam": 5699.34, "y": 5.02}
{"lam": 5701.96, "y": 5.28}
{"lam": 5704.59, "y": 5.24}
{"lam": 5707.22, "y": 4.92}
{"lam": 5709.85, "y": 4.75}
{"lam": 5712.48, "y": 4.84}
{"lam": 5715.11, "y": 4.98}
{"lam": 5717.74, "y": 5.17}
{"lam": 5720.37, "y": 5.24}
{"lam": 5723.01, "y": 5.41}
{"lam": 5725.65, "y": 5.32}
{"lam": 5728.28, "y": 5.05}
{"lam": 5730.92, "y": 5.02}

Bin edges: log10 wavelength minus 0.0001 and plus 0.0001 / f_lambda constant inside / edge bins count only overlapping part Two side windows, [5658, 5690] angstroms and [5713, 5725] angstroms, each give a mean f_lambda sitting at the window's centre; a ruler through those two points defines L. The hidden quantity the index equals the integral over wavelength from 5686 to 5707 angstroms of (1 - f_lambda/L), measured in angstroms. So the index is 0.1 angstroms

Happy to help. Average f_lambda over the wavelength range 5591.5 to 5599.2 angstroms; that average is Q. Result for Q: 4.62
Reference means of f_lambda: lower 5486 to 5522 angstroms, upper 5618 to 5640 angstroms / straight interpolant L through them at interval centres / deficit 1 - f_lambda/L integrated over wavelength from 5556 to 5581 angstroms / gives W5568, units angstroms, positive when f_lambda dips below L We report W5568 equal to 1.57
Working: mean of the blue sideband 4.55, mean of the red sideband 5.04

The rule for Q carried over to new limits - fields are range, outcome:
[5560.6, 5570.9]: 4.55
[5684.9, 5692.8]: 5.04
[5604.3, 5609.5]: 5.33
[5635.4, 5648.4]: 5.4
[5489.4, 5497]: 4.63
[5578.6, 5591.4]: 4.4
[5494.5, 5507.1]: 4.71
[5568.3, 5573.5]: 4.64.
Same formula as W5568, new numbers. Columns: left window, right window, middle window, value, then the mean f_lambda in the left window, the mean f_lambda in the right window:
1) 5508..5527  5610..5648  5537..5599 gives 2.4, 4.56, 5.12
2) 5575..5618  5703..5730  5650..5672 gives -0.7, 4.68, 5.09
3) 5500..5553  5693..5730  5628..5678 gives -2.0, 4.67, 5.09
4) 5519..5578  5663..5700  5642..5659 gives -0.9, 4.7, 5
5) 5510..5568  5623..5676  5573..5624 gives 2.2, 4.68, 5.12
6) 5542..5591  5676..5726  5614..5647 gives -1.9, 4.58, 5.05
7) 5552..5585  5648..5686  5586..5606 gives 0.3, 4.55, 5.03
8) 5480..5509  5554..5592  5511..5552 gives -1.4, 4.54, 4.5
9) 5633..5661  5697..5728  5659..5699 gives 1.3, 5.26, 5.1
